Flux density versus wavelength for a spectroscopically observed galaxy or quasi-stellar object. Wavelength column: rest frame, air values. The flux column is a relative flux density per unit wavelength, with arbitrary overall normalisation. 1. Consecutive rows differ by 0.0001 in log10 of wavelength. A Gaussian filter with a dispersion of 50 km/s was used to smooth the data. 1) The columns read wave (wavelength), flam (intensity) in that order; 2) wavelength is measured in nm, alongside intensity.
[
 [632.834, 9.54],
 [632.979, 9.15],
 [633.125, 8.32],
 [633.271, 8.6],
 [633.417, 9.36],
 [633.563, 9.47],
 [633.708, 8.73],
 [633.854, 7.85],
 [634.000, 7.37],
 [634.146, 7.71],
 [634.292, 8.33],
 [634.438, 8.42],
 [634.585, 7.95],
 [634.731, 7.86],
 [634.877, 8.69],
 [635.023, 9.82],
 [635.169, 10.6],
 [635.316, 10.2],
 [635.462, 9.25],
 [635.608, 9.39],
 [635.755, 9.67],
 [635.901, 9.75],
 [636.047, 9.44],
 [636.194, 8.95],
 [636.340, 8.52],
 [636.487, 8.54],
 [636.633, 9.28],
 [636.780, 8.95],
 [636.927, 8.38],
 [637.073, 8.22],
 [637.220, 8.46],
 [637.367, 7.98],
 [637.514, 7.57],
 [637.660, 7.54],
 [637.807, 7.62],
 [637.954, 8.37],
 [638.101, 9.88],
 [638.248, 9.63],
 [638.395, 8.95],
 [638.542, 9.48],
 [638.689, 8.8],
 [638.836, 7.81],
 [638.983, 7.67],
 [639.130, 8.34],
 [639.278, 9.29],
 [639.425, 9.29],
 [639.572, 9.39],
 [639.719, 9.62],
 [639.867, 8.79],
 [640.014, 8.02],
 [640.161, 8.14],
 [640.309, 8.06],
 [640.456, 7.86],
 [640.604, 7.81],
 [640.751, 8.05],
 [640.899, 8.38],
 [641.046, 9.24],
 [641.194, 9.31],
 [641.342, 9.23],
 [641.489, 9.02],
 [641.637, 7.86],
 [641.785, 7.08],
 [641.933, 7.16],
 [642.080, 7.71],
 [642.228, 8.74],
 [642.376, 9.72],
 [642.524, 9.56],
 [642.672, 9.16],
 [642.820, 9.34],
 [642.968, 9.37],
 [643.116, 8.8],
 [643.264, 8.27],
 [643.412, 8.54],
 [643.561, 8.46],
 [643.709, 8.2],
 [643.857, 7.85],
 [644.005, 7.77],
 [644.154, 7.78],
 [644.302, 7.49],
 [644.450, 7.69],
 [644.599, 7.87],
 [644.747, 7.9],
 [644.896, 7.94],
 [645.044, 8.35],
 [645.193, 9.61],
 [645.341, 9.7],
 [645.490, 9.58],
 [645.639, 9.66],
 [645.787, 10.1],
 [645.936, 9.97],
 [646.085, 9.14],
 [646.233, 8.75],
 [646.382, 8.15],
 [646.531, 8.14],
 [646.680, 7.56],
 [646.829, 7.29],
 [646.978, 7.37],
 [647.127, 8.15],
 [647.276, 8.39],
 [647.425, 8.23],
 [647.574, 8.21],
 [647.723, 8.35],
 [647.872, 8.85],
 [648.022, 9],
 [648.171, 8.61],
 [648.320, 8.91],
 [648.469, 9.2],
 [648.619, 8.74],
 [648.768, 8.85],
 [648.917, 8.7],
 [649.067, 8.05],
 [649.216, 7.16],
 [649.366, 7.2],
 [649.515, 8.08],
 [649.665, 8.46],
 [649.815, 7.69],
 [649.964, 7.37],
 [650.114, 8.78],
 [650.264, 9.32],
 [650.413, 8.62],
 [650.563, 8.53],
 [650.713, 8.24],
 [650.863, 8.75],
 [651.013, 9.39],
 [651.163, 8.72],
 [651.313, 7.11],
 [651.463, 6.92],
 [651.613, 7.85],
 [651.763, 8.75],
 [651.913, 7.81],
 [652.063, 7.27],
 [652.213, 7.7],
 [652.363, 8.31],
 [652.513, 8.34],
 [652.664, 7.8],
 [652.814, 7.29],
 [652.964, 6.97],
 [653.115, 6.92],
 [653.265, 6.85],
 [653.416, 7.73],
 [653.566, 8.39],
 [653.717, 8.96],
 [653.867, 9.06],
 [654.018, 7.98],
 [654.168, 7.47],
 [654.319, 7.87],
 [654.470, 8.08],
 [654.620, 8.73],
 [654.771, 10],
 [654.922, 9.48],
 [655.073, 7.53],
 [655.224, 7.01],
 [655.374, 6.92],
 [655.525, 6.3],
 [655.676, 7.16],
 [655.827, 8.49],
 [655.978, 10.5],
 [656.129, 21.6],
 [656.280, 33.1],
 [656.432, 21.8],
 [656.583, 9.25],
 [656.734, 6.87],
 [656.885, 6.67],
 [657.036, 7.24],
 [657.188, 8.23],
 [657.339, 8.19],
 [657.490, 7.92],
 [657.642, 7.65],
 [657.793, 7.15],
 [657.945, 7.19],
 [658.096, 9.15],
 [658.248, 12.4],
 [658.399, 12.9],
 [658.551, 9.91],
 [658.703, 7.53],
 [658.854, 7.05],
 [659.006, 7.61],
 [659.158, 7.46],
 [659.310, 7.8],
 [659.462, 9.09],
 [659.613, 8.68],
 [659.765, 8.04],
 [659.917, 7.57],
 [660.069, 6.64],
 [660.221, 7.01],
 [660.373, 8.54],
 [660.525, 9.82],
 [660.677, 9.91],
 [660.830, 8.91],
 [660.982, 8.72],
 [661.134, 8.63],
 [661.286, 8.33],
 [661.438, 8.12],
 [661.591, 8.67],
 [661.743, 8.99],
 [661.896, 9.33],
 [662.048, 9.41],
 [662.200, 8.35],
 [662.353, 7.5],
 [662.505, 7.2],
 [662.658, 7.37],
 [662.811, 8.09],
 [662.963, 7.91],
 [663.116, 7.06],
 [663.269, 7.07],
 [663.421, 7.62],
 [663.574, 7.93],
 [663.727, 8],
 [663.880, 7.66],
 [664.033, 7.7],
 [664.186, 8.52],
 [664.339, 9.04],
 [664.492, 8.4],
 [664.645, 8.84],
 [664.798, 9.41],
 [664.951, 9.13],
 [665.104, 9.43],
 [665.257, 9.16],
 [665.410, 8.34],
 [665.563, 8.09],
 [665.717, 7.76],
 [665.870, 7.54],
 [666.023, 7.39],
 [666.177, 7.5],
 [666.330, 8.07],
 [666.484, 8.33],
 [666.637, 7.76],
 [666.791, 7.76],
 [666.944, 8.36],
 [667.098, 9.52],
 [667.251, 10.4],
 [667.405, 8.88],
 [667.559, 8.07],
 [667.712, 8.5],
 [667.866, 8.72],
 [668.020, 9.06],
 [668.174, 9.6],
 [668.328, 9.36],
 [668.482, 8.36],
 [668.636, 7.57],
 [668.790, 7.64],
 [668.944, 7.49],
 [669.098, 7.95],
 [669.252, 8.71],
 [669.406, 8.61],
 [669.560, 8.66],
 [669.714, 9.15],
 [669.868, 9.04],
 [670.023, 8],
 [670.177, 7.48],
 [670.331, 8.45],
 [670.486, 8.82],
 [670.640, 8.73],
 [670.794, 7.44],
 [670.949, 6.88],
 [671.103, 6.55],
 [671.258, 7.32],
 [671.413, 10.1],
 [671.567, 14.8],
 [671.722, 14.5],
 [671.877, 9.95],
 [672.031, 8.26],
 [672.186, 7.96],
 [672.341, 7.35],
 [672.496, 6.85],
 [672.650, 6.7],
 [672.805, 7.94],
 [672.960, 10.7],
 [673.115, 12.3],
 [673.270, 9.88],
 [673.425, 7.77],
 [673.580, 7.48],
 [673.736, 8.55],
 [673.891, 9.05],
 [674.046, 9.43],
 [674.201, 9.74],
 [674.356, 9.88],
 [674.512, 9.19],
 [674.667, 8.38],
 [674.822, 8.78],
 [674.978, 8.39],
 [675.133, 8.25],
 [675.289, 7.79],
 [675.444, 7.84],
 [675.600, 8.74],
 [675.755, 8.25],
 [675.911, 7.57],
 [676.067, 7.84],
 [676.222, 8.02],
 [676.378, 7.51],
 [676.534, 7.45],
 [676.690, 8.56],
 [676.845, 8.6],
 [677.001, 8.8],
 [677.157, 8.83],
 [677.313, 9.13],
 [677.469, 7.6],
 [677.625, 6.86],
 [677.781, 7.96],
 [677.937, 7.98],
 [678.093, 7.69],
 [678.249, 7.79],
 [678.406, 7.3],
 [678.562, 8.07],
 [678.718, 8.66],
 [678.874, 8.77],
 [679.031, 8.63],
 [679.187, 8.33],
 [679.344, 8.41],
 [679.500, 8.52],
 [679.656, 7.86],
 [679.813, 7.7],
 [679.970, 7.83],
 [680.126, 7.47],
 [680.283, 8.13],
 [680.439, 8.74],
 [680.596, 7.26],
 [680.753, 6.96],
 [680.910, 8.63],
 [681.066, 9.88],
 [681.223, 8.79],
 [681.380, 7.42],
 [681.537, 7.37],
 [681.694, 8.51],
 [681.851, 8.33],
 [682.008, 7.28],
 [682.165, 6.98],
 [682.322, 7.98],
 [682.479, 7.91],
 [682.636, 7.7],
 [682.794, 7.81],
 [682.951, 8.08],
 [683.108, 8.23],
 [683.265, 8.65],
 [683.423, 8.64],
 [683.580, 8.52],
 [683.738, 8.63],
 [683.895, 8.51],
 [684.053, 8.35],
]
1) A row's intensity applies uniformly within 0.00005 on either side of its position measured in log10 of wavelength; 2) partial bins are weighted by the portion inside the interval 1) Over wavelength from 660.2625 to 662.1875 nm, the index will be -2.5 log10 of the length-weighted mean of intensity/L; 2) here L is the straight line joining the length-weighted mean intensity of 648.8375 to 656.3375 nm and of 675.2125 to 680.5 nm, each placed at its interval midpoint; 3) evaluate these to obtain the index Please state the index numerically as -0.044 mag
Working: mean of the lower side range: 8.77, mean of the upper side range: 8.09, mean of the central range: 8.89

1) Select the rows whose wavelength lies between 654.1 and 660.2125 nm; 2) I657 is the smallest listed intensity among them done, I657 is 6.3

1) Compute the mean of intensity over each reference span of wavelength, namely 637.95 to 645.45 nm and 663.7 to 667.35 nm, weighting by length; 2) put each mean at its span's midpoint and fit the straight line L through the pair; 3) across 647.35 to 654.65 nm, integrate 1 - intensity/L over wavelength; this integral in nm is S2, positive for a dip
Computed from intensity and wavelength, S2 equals 0.30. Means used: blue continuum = 8.56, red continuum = 8.43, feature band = 8.16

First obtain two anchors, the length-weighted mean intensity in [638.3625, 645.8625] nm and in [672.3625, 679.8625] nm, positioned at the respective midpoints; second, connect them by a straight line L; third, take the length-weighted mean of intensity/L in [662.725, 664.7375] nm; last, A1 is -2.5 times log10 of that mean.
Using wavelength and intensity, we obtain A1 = 0.06 mag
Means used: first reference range 8.58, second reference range 8.38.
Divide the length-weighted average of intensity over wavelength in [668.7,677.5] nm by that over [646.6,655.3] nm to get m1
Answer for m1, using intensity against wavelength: 1.06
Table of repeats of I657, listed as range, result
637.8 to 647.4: 7.08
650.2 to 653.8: 6.85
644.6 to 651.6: 6.92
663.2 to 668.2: 7.07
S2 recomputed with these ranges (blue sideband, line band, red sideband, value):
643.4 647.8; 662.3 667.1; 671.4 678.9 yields 0.27 nm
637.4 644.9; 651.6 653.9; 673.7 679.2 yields 0.15 nm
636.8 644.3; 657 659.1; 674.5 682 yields -0.07 nm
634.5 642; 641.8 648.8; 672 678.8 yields 0.07 nm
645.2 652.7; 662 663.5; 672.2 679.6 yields 0.12 nm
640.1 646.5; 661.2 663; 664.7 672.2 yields 0.08 nm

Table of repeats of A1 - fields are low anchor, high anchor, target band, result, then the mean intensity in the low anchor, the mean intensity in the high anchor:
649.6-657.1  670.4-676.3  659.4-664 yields 0.10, 9.09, 8.79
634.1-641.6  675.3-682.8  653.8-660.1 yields -0.13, 8.73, 8.05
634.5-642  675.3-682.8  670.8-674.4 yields -0.12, 8.69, 8.05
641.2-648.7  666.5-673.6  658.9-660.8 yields 0.06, 8.54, 8.73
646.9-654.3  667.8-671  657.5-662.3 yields -0.04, 8.15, 8.38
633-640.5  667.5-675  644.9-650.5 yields 0.02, 8.72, 8.78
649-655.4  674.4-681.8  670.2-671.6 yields -0.06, 8.04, 8.16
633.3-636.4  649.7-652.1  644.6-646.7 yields -0.06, 8.92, 8.21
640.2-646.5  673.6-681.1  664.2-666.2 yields -0.01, 8.57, 8.27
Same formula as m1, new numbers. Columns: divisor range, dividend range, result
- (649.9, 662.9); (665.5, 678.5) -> 0.96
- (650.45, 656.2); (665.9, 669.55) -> 1.00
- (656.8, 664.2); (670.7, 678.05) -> 1.05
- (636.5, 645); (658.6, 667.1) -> 0.97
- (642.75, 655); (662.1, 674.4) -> 1.02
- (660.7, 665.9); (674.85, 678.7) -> 0.97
